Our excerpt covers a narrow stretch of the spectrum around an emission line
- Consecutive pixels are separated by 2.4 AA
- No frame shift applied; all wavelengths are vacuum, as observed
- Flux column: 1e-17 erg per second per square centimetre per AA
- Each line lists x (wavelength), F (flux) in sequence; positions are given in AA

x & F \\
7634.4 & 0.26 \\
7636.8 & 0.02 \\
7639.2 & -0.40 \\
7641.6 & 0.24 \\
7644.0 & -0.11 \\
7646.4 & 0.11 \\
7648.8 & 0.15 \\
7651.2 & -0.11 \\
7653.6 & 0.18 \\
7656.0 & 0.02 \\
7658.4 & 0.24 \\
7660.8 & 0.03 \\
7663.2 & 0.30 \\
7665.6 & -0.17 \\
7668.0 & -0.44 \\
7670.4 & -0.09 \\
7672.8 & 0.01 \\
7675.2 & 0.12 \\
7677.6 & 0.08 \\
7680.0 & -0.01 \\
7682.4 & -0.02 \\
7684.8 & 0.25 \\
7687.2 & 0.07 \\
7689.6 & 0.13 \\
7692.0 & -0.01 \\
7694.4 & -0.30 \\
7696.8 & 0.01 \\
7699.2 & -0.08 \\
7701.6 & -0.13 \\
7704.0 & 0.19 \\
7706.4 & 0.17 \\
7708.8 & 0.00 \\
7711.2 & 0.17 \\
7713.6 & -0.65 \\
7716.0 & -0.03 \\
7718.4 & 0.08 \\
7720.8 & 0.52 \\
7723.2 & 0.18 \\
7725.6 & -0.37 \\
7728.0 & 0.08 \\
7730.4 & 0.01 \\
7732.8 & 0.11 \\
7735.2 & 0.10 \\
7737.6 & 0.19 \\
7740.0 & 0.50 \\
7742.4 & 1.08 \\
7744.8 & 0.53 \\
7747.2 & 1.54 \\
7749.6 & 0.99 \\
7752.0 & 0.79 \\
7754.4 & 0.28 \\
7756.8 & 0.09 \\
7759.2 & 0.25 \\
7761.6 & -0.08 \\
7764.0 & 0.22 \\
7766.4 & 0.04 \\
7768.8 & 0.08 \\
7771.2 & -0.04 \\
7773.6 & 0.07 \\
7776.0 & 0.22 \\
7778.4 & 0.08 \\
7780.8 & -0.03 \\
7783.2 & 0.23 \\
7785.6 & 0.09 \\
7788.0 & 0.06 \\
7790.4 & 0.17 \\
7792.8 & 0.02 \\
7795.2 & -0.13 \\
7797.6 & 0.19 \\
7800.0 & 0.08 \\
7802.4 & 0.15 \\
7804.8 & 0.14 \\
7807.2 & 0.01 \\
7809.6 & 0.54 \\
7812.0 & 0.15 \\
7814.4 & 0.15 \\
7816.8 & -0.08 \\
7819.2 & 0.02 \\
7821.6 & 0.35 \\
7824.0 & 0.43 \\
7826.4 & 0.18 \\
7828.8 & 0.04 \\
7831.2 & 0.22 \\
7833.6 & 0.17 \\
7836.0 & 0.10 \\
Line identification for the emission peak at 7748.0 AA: [O II]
